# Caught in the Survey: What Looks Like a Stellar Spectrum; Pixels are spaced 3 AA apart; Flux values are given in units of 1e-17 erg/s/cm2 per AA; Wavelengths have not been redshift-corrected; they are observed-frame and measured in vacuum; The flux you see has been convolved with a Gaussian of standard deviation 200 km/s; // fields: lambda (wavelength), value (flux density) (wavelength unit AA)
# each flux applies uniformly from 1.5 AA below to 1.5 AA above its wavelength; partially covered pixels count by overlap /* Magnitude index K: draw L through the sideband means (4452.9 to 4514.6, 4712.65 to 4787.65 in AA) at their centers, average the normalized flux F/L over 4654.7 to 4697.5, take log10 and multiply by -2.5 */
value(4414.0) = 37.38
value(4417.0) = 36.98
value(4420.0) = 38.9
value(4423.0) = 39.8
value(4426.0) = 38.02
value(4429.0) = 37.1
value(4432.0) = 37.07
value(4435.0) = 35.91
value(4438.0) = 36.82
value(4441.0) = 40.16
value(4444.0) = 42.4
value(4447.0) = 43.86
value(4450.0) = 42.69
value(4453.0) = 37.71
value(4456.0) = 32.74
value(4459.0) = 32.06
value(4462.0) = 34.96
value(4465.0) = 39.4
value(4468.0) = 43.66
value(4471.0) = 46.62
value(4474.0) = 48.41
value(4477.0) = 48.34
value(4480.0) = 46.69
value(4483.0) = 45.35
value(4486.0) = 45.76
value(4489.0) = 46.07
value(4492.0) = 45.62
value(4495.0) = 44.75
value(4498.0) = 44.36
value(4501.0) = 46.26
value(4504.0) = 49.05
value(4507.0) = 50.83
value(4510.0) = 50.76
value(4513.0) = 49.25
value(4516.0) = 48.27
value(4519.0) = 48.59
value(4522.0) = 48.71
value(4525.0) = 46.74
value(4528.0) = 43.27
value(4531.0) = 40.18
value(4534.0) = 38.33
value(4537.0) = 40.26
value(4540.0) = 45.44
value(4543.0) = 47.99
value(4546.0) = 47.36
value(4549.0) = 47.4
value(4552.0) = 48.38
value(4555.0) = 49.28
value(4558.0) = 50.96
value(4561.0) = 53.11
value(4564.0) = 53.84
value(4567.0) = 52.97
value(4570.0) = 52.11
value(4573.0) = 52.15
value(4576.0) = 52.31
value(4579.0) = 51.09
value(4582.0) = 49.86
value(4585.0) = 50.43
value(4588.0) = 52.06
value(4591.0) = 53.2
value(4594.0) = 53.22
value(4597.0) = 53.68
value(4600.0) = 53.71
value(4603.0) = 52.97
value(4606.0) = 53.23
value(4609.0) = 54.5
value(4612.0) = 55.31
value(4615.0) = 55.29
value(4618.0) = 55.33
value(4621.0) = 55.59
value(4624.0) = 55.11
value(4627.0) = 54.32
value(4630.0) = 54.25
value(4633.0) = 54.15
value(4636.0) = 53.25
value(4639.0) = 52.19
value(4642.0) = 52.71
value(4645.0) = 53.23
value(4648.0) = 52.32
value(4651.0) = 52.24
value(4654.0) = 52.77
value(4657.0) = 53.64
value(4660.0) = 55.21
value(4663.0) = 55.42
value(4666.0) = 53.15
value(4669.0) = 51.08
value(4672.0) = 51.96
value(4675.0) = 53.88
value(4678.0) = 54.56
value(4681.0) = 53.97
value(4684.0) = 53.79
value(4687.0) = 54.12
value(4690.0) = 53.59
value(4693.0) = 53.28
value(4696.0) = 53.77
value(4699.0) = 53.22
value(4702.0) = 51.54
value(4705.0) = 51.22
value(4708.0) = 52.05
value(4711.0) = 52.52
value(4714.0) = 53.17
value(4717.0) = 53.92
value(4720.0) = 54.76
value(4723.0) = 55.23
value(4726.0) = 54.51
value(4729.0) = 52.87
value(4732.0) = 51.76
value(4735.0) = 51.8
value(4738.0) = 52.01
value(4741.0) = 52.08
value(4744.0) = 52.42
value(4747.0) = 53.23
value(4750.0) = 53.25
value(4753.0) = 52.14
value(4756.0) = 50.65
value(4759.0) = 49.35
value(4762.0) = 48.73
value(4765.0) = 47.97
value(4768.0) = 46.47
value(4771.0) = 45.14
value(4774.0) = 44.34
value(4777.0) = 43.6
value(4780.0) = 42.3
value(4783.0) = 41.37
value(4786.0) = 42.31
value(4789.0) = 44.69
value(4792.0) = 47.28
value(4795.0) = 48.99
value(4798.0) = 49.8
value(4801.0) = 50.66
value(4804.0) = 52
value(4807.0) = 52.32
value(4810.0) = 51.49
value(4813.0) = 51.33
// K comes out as -0.11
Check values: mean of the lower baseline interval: 44.4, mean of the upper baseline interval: 49.8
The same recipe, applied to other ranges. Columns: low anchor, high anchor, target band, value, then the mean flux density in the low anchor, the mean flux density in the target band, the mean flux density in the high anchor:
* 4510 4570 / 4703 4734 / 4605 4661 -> -0.07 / 47.6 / 53.9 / 53.2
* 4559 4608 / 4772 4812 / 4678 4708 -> -0.07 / 52.5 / 53.2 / 47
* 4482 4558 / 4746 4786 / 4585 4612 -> -0.14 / 46.4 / 53.3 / 47.3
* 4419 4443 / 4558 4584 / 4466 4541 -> -0.02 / 38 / 46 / 52.1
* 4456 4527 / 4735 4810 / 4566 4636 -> -0.15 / 45.4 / 53.3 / 48.6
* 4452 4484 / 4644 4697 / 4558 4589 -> -0.09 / 41.4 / 51.9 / 53.4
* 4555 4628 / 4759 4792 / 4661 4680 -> -0.08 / 53.1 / 53.4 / 45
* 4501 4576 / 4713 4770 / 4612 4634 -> -0.11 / 48.2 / 54.9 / 51.8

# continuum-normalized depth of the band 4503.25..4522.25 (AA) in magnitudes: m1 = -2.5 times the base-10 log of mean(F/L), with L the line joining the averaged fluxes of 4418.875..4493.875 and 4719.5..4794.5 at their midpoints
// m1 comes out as -0.16 mag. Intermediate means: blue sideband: 41.1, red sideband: 49.1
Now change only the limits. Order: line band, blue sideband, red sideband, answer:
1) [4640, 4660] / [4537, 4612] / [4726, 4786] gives -0.06 mag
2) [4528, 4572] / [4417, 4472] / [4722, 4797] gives -0.13 mag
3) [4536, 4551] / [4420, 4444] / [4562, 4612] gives 0.06 mag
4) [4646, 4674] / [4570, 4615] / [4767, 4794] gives -0.07 mag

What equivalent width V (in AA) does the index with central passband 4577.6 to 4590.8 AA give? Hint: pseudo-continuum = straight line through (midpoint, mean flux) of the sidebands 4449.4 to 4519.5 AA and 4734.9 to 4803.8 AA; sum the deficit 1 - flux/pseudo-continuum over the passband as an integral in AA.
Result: -1.5 AA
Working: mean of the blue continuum 44.5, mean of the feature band 51.1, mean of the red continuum 48.3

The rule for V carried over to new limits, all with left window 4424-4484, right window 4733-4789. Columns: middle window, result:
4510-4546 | -2.7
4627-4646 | -3.5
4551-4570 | -3.7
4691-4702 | -1.6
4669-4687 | -2.9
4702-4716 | -1.6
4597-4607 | -2.1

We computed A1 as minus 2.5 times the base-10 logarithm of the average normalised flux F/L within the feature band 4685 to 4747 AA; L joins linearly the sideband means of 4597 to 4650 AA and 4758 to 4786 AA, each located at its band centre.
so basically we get -0.10 mag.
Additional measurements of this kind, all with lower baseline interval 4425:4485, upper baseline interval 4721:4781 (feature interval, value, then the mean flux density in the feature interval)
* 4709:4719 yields -0.09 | 53.2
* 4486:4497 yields -0.09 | 45.5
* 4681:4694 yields -0.12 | 53.7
